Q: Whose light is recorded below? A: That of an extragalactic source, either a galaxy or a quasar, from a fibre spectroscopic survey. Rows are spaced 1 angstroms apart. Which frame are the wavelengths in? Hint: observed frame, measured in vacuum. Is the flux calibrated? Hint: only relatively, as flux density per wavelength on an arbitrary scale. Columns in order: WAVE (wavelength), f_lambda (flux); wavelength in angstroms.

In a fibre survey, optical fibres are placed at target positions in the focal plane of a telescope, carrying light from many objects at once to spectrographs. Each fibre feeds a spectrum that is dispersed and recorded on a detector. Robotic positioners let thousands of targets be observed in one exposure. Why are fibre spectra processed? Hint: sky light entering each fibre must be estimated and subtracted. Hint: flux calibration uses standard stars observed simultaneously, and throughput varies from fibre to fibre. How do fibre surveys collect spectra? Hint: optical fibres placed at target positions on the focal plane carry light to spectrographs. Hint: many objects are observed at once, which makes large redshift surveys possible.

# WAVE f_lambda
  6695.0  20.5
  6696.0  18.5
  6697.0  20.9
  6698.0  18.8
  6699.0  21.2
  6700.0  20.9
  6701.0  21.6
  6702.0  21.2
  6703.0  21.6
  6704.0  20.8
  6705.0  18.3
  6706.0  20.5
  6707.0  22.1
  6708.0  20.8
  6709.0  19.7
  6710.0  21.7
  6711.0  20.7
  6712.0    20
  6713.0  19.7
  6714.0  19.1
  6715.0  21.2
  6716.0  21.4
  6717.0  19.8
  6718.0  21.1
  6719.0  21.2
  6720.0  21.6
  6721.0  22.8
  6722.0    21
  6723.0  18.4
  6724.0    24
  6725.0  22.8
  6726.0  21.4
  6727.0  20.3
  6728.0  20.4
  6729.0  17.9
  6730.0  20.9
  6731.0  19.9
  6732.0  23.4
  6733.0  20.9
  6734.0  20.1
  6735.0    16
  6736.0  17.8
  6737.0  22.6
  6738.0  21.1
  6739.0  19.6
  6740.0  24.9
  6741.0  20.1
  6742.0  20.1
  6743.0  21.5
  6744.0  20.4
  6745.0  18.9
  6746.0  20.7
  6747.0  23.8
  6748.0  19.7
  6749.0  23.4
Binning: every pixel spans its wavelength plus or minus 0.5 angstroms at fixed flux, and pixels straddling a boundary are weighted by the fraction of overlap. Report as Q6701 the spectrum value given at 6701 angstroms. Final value 21.6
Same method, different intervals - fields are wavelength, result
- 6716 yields 21.4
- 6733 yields 20.9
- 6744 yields 20.4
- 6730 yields 20.9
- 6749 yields 23.4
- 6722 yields 21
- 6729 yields 17.9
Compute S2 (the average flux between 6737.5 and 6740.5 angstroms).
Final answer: 21.9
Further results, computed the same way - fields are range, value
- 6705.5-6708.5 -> 21.1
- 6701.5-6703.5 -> 21.4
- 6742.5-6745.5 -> 20.3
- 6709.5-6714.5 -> 20.2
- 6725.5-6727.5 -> 20.9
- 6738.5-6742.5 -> 21.2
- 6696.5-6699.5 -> 20.3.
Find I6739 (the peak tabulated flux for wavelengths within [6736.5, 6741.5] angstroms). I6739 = 24.9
